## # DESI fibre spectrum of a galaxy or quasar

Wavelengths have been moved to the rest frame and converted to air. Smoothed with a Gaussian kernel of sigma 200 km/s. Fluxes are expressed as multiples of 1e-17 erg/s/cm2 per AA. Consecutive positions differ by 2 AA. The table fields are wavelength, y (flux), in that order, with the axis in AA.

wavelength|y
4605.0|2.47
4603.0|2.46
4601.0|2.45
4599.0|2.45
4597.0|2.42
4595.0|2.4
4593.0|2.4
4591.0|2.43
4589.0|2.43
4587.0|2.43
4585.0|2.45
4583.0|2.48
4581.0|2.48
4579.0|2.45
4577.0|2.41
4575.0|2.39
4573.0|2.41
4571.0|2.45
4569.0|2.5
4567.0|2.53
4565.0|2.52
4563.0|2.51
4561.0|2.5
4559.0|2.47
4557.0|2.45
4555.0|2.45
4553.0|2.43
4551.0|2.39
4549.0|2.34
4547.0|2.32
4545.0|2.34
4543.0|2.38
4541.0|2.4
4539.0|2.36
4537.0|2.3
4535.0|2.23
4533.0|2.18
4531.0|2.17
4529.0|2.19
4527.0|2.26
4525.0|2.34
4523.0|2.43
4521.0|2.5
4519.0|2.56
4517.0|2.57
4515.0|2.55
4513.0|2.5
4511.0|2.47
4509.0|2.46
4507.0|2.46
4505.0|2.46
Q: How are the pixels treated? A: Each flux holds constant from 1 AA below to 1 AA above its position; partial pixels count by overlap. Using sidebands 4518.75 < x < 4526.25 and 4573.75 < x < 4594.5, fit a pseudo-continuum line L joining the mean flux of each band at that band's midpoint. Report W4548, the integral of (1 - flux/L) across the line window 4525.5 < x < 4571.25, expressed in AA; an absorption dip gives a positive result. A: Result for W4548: 1.17 AA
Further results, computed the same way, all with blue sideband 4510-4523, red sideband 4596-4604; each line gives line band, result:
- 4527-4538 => 1.3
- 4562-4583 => 0.0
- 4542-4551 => 0.5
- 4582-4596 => 0.1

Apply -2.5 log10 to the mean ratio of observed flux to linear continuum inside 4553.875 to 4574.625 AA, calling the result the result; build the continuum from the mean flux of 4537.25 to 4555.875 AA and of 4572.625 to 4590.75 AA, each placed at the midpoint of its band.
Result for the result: -0.031 mag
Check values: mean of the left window 2.38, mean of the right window 2.44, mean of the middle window 2.48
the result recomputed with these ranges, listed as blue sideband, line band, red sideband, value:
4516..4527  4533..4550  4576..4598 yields 0.06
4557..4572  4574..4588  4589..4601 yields 0.01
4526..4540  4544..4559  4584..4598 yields -0.04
